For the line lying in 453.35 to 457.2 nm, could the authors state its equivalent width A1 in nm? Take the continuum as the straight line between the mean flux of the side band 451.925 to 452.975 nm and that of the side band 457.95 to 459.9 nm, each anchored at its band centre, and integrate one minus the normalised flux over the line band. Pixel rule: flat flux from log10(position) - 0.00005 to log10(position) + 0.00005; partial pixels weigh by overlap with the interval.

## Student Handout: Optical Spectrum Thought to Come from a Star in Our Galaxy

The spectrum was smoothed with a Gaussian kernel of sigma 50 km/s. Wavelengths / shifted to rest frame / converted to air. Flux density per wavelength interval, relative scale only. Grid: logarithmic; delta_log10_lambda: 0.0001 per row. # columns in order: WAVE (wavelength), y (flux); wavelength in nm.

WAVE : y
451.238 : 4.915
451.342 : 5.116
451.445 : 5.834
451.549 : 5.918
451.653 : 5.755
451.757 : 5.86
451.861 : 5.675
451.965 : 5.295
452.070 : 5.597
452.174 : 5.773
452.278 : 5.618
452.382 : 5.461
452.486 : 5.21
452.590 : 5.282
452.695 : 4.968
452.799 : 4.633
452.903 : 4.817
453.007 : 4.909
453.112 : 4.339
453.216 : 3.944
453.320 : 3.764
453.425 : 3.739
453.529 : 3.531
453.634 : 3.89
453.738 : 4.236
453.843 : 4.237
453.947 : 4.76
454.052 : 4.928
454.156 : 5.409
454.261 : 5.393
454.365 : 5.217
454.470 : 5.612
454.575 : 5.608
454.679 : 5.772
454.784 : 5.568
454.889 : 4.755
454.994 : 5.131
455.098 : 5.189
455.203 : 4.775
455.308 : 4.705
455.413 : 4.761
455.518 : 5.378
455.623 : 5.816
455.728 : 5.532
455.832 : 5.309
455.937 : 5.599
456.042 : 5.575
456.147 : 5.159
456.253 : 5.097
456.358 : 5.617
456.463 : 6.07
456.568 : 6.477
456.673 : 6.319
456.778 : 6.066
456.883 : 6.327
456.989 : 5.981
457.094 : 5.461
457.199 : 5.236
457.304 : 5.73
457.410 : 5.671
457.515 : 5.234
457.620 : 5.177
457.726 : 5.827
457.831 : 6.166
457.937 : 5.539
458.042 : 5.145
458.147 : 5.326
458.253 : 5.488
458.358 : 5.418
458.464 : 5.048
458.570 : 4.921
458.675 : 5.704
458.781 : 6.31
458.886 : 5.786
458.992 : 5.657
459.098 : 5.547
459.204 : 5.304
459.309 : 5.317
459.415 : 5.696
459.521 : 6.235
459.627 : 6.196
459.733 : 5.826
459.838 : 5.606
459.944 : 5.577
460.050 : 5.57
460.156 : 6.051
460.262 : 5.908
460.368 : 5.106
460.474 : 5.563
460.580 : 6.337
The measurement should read 0.117 nm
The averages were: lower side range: 5.26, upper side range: 5.59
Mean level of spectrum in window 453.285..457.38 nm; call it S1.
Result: 5.23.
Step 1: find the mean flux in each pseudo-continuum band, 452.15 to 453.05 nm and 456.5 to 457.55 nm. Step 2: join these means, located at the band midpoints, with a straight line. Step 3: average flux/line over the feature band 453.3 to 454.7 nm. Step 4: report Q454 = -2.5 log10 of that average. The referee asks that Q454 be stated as 0.15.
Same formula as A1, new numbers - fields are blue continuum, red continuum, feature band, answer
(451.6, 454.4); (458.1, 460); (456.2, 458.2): -0.12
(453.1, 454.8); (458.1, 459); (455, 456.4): -0.07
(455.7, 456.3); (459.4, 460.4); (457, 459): 0.02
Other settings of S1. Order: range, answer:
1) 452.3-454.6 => 4.72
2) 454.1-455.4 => 5.25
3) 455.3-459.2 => 5.58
